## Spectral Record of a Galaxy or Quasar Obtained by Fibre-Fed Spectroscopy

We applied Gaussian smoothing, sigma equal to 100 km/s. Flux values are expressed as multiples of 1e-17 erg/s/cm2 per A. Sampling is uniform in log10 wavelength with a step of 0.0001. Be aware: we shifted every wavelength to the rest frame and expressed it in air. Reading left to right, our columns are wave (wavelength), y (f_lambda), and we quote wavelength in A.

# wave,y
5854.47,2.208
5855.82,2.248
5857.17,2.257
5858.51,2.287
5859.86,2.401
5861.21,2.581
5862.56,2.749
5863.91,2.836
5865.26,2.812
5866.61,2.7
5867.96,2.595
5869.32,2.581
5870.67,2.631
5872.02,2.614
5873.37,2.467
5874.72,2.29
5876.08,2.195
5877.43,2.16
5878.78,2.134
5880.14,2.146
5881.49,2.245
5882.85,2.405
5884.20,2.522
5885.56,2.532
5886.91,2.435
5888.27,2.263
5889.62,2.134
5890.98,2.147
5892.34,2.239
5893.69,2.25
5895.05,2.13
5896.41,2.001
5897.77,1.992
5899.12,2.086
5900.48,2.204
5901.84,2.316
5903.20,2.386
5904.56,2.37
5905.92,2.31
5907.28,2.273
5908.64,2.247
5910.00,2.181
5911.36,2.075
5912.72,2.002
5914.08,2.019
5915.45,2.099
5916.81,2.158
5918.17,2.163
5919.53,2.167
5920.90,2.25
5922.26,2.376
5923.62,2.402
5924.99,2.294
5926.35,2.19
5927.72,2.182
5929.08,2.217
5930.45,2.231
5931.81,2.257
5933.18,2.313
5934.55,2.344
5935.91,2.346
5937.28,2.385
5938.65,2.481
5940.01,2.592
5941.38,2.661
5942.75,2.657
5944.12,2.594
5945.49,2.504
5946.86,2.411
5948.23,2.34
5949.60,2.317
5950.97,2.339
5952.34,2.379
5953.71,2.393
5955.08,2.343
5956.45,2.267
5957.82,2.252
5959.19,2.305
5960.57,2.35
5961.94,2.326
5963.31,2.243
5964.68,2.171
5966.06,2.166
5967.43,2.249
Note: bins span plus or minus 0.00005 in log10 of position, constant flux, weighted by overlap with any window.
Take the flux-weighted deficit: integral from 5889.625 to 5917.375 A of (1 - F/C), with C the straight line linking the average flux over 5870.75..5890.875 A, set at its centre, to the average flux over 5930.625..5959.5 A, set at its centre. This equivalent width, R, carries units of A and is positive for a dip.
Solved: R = 2.1 A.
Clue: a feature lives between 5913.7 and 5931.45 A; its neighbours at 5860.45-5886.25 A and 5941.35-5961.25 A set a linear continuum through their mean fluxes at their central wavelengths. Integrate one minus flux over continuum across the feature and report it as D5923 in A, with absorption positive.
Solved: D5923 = 1.6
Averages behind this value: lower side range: 2.48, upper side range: 2.4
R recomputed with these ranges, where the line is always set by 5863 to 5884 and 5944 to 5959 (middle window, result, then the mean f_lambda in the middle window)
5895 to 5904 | 1.0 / 2.16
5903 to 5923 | 1.7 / 2.2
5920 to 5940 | 0.7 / 2.31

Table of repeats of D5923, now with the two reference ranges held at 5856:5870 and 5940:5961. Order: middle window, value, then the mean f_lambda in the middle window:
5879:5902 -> 2.6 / 2.23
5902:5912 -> 0.9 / 2.27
